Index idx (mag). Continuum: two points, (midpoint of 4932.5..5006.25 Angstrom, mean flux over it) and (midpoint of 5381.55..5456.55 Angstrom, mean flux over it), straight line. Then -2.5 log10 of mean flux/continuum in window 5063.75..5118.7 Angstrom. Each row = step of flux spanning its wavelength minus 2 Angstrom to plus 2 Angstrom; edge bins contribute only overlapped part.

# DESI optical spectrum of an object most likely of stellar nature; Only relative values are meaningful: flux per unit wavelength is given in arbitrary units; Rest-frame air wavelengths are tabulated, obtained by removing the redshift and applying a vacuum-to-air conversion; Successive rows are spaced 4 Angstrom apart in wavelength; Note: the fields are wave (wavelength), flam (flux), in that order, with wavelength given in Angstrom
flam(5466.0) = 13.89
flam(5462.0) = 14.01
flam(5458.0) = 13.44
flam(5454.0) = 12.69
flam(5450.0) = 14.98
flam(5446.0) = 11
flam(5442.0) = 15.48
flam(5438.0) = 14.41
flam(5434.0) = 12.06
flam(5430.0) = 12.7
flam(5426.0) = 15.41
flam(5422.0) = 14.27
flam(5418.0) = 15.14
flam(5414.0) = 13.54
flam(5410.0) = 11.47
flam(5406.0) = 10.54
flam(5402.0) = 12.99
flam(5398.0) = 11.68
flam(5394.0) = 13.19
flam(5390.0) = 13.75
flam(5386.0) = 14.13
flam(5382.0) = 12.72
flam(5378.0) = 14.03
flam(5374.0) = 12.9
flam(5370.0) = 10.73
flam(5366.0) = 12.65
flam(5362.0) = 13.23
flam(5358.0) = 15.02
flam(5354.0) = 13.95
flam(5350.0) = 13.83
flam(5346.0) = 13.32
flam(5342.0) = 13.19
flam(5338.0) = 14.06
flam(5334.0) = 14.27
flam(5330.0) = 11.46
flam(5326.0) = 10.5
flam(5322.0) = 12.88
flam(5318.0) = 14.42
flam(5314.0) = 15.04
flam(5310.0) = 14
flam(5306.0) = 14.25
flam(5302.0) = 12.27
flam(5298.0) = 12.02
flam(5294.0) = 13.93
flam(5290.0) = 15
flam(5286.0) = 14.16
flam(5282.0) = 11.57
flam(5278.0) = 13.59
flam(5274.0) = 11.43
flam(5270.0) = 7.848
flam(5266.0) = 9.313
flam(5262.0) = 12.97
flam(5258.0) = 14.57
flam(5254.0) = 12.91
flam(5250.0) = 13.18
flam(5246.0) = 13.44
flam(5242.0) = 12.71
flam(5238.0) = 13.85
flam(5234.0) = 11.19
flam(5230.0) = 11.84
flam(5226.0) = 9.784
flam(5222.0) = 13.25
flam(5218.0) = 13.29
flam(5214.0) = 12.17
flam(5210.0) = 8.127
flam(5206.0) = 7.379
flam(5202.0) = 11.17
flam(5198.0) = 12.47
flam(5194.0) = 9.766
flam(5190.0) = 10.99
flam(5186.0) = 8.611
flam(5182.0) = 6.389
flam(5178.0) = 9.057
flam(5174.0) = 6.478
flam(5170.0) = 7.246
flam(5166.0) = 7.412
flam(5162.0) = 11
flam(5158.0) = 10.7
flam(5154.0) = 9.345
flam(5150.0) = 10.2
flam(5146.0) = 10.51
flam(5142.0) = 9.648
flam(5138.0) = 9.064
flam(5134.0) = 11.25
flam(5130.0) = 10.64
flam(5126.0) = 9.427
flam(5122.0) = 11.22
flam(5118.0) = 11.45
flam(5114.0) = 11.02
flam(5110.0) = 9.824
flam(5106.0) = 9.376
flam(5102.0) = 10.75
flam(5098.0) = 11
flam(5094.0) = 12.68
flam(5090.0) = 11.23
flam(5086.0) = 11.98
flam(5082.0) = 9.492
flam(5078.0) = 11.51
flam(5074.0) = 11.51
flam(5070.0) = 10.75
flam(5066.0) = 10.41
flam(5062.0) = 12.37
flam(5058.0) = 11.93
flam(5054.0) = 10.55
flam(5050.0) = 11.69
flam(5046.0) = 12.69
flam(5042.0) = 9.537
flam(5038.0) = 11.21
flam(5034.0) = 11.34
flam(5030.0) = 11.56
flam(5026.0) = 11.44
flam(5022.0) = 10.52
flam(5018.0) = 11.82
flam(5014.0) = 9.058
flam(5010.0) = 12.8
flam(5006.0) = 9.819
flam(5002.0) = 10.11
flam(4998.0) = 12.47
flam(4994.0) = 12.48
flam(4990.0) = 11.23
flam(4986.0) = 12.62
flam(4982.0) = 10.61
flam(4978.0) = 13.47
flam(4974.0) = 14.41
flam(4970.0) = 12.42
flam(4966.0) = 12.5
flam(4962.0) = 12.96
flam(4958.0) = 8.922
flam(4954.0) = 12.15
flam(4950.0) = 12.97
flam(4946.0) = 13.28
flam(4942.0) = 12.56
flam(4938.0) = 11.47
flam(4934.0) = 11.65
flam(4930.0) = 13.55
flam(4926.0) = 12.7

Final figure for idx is 0.14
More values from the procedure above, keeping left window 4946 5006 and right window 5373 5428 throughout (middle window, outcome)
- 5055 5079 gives 0.09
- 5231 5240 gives 0.03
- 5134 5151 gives 0.25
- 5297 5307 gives 0.02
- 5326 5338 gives 0.03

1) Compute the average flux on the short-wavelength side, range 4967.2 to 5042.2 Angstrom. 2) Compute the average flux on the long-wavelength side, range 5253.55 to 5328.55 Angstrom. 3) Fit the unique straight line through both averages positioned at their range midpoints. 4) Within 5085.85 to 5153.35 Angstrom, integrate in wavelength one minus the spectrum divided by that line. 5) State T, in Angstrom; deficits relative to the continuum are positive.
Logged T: 8.12 Angstrom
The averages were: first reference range 11.6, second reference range 12.8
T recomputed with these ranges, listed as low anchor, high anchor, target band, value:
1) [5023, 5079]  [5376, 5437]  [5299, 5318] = -1.8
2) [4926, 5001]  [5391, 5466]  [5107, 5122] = 2.2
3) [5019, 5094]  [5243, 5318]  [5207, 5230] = 2.3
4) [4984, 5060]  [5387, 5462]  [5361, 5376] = 0.8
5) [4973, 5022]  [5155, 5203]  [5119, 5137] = -1.2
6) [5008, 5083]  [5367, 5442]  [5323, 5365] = -1.4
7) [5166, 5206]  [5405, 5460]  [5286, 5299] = -3.6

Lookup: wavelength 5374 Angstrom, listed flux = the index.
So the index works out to 12.9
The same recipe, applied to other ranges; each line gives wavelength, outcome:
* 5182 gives 6.389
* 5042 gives 9.537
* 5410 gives 11.47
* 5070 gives 10.75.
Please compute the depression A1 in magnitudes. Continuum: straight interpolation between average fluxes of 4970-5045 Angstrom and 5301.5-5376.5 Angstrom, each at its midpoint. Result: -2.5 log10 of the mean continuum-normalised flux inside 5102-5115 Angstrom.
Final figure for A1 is 0.19 mag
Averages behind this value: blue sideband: 11.5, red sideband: 13.3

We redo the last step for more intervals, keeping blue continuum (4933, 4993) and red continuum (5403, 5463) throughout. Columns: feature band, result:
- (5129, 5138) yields 0.20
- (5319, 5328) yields 0.10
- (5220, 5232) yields 0.11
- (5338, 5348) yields -0.02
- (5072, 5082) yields 0.13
